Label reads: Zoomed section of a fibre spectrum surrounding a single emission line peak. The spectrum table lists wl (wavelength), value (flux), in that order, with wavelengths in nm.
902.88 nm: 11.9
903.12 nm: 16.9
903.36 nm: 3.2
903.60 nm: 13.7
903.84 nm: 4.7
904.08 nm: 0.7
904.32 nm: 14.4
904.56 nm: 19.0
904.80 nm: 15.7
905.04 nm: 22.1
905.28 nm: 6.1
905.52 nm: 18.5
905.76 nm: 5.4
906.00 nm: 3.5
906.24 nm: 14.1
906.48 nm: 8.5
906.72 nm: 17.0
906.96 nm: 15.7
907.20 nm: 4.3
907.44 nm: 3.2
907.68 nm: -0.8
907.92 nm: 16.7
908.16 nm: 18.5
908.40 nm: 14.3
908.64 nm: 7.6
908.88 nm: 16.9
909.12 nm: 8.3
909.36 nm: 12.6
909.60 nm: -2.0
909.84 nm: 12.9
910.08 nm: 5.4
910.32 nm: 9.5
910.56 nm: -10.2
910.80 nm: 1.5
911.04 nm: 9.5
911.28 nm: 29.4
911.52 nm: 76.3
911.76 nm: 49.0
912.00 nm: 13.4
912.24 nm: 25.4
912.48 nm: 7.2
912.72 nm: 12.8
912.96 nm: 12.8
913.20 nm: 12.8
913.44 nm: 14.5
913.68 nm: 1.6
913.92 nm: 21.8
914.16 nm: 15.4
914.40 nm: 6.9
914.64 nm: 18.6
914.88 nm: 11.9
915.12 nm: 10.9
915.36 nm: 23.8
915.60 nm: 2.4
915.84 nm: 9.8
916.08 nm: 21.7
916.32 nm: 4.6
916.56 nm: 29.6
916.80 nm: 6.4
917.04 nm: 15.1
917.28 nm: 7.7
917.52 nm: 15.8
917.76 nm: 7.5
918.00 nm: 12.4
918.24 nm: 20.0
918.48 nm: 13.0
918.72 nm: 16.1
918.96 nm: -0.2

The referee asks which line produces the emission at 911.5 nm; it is Hbeta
